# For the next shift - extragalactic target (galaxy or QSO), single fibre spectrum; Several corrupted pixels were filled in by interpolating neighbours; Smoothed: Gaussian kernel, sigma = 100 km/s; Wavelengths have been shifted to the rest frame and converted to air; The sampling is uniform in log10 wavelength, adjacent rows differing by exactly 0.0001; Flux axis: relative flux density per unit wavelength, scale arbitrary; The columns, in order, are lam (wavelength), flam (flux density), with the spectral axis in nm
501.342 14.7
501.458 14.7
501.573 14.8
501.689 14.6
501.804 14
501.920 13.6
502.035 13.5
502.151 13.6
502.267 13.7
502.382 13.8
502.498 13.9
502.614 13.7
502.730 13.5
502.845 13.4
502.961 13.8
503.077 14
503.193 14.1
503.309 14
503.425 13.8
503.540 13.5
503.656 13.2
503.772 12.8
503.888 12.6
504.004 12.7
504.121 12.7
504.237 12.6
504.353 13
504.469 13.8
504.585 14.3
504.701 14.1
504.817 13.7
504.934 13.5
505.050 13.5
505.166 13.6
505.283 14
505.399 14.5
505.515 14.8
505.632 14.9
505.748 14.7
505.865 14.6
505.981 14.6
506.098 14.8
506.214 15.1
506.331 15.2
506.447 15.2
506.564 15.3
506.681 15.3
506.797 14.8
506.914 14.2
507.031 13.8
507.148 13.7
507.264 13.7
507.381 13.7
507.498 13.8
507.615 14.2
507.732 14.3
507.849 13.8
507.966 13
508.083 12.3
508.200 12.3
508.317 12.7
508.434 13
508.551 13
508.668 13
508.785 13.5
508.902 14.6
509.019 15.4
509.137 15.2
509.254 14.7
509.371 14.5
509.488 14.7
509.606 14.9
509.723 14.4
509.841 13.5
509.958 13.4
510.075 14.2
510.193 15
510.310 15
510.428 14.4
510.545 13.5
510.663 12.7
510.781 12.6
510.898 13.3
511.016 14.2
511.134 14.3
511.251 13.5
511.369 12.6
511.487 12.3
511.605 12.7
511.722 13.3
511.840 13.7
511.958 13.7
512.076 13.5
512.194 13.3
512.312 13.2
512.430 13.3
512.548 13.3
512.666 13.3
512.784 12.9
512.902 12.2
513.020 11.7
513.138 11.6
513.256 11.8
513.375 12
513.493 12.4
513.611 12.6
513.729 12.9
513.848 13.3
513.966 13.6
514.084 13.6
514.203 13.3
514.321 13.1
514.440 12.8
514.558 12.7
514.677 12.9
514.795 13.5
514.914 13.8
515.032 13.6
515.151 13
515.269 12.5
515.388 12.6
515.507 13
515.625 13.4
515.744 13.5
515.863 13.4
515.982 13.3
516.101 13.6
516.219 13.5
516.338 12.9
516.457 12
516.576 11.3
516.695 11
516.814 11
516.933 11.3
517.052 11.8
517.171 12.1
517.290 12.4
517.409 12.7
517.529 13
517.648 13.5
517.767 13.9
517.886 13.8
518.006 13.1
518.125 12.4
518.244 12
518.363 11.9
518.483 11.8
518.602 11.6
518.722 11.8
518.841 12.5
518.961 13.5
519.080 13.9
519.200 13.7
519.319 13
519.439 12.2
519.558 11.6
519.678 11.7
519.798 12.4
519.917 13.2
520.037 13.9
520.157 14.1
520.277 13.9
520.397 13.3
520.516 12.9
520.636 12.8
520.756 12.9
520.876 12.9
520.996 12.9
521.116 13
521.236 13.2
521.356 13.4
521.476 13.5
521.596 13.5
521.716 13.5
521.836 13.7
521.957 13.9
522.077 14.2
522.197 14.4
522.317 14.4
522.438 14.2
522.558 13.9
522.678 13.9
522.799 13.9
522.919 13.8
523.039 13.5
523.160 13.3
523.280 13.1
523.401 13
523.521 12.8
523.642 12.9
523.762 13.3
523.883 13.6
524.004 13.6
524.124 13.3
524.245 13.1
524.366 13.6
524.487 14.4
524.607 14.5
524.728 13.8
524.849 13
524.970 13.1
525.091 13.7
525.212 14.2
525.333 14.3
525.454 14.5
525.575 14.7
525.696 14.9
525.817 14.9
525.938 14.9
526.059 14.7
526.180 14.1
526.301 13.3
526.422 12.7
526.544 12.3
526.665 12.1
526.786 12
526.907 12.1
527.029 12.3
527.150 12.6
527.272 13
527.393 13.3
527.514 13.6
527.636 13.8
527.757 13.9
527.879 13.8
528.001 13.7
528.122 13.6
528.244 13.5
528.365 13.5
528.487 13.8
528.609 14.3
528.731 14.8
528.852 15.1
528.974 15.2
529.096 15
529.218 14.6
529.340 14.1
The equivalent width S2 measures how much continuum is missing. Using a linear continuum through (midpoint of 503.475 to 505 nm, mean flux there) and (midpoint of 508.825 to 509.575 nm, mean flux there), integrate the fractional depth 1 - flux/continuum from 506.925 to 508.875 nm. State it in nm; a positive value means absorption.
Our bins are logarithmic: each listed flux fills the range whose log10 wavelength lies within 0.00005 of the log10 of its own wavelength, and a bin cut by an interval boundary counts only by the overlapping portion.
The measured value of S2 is 0.136 nm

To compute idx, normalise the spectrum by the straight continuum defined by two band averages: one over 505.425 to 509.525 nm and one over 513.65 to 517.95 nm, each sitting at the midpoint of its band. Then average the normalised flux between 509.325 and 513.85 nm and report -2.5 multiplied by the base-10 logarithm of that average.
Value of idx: 0.02 mag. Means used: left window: 14.2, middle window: 13.3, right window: 12.9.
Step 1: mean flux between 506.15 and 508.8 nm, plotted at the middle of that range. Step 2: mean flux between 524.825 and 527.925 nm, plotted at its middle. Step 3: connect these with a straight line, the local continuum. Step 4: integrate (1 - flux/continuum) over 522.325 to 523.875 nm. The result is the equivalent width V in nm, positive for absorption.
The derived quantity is 0.010 nm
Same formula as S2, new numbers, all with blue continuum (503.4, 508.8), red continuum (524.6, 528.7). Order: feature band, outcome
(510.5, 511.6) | 0.046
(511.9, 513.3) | 0.094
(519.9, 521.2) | 0.039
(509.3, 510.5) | -0.054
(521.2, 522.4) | -0.012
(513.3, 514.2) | 0.053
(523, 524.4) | 0.039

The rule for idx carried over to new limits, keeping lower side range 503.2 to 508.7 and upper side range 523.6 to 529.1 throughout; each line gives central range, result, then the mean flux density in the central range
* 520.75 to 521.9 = 0.04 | 13.3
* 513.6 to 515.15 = 0.04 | 13.2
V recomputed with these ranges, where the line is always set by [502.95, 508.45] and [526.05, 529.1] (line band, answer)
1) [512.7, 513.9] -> 0.12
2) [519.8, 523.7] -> 0.03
